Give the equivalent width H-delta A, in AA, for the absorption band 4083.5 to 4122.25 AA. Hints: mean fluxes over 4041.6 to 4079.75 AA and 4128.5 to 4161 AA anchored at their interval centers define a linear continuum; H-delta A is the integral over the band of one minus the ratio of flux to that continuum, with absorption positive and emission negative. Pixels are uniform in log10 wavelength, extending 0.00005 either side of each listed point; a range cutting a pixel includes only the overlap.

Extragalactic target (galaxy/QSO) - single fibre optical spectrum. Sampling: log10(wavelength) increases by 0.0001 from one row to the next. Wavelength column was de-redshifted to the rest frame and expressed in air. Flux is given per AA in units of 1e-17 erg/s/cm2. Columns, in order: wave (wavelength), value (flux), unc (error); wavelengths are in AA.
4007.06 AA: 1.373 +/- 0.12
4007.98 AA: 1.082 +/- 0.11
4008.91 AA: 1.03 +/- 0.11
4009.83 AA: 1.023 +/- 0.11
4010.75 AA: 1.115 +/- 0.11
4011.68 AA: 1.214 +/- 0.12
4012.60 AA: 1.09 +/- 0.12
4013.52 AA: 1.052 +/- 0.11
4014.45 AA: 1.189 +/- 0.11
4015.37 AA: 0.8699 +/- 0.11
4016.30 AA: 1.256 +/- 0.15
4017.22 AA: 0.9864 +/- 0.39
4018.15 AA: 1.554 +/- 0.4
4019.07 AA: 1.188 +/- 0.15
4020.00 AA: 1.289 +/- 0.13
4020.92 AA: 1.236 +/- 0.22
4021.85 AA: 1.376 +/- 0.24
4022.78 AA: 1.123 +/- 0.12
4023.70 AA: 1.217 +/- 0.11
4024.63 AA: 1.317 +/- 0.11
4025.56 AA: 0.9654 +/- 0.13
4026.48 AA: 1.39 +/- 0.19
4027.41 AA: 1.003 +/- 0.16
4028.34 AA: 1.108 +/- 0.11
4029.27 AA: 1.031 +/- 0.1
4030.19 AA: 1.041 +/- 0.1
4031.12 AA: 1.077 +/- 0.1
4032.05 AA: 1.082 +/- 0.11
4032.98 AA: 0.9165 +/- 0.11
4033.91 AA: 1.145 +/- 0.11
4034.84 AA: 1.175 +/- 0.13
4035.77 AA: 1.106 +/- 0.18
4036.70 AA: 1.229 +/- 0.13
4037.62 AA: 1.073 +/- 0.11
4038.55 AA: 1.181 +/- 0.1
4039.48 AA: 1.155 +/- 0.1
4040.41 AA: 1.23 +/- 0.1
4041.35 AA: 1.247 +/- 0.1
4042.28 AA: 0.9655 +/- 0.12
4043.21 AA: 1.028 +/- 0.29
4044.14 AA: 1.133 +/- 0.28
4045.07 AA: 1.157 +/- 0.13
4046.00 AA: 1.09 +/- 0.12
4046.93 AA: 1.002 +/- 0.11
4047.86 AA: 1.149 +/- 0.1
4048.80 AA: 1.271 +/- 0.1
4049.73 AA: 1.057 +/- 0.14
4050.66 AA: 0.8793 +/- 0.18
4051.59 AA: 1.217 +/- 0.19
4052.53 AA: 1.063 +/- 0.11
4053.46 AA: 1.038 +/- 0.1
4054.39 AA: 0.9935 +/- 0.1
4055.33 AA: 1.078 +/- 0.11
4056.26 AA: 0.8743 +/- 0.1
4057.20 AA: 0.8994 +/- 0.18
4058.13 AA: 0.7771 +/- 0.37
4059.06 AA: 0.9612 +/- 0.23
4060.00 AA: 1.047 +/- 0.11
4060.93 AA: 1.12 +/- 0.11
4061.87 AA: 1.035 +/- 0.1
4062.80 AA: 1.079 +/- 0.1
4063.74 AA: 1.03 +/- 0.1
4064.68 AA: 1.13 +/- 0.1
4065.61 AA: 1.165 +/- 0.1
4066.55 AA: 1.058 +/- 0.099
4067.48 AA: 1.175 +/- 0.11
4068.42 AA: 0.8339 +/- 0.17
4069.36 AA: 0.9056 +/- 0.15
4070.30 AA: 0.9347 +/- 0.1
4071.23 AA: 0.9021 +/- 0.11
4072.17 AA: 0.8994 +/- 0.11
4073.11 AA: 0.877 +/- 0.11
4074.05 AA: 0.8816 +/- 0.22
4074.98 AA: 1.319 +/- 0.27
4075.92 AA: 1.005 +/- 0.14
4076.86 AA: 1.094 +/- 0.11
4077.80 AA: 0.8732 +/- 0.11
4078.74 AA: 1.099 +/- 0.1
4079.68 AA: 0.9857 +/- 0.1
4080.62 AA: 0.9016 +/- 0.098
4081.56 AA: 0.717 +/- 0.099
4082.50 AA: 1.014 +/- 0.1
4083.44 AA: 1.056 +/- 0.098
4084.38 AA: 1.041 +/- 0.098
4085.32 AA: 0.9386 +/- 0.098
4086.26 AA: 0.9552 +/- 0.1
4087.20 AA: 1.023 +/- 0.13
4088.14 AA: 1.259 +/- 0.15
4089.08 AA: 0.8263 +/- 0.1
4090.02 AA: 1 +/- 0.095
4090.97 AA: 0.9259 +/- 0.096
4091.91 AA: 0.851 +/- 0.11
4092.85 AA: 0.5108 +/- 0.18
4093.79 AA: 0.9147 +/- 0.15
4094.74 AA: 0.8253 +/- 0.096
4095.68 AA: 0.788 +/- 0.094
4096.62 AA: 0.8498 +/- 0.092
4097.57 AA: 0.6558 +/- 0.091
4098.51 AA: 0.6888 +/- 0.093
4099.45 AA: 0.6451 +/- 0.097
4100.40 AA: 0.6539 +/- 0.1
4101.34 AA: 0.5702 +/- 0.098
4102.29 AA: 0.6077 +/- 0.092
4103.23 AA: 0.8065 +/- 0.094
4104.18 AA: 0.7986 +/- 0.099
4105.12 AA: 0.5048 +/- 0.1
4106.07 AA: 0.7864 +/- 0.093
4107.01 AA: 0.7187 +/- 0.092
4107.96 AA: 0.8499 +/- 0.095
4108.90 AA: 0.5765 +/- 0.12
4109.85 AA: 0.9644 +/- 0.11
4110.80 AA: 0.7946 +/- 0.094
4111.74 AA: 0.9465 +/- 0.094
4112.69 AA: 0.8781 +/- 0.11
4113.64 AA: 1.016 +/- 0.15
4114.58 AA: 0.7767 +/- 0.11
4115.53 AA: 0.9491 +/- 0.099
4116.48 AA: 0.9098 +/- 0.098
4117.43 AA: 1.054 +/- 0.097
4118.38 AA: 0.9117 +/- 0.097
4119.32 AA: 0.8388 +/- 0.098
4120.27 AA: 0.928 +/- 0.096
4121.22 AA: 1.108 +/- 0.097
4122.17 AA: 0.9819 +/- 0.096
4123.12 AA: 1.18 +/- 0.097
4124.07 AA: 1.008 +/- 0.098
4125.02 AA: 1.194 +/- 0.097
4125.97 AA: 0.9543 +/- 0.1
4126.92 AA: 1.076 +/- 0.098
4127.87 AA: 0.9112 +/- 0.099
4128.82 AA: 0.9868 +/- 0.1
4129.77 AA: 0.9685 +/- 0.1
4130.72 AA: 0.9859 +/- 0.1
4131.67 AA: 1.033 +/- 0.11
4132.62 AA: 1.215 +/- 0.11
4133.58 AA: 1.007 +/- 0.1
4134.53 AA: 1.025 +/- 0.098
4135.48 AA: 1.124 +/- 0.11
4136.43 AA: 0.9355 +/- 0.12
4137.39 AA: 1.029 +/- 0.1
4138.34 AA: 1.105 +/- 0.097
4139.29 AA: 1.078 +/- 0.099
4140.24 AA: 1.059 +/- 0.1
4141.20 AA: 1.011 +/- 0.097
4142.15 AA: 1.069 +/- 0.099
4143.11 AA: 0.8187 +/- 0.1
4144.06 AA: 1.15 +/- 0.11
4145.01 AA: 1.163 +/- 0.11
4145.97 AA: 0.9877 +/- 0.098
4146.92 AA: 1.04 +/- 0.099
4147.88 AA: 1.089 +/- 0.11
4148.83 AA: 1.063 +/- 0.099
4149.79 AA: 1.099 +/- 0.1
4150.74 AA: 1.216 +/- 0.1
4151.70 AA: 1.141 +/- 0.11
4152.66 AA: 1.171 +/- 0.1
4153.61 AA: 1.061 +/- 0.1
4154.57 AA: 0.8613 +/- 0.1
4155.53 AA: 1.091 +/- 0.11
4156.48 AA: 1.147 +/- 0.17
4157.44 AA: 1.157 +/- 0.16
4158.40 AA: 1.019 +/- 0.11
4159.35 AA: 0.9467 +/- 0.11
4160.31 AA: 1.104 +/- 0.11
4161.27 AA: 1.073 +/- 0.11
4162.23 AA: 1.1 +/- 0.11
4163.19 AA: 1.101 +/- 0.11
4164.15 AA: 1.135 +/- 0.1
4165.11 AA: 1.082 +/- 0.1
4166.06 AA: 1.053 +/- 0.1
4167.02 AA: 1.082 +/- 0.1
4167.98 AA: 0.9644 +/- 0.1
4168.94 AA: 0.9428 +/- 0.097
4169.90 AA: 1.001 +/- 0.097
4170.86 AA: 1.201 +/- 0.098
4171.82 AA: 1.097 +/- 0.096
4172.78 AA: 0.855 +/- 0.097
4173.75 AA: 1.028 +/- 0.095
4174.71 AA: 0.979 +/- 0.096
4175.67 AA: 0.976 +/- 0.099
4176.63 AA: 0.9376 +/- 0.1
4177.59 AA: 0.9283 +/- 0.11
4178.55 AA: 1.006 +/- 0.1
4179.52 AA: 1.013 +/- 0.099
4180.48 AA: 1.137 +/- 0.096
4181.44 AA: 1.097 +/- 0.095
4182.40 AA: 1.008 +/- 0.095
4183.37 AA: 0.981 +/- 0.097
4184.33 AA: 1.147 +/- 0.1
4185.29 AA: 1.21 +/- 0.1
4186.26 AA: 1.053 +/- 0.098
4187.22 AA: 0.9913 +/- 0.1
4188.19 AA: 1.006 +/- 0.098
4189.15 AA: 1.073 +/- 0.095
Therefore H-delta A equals 7.34 AA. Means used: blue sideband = 1.03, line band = 0.846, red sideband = 1.06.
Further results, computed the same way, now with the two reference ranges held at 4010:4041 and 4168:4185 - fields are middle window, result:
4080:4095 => 2.4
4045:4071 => 2.1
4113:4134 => 1.3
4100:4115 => 4.4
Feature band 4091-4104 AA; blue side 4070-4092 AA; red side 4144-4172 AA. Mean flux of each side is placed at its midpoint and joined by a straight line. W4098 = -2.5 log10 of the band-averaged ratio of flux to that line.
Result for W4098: 0.34 mag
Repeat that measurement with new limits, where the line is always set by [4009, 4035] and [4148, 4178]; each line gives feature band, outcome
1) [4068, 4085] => 0.151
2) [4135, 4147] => 0.023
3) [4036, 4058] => 0.043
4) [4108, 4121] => 0.212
